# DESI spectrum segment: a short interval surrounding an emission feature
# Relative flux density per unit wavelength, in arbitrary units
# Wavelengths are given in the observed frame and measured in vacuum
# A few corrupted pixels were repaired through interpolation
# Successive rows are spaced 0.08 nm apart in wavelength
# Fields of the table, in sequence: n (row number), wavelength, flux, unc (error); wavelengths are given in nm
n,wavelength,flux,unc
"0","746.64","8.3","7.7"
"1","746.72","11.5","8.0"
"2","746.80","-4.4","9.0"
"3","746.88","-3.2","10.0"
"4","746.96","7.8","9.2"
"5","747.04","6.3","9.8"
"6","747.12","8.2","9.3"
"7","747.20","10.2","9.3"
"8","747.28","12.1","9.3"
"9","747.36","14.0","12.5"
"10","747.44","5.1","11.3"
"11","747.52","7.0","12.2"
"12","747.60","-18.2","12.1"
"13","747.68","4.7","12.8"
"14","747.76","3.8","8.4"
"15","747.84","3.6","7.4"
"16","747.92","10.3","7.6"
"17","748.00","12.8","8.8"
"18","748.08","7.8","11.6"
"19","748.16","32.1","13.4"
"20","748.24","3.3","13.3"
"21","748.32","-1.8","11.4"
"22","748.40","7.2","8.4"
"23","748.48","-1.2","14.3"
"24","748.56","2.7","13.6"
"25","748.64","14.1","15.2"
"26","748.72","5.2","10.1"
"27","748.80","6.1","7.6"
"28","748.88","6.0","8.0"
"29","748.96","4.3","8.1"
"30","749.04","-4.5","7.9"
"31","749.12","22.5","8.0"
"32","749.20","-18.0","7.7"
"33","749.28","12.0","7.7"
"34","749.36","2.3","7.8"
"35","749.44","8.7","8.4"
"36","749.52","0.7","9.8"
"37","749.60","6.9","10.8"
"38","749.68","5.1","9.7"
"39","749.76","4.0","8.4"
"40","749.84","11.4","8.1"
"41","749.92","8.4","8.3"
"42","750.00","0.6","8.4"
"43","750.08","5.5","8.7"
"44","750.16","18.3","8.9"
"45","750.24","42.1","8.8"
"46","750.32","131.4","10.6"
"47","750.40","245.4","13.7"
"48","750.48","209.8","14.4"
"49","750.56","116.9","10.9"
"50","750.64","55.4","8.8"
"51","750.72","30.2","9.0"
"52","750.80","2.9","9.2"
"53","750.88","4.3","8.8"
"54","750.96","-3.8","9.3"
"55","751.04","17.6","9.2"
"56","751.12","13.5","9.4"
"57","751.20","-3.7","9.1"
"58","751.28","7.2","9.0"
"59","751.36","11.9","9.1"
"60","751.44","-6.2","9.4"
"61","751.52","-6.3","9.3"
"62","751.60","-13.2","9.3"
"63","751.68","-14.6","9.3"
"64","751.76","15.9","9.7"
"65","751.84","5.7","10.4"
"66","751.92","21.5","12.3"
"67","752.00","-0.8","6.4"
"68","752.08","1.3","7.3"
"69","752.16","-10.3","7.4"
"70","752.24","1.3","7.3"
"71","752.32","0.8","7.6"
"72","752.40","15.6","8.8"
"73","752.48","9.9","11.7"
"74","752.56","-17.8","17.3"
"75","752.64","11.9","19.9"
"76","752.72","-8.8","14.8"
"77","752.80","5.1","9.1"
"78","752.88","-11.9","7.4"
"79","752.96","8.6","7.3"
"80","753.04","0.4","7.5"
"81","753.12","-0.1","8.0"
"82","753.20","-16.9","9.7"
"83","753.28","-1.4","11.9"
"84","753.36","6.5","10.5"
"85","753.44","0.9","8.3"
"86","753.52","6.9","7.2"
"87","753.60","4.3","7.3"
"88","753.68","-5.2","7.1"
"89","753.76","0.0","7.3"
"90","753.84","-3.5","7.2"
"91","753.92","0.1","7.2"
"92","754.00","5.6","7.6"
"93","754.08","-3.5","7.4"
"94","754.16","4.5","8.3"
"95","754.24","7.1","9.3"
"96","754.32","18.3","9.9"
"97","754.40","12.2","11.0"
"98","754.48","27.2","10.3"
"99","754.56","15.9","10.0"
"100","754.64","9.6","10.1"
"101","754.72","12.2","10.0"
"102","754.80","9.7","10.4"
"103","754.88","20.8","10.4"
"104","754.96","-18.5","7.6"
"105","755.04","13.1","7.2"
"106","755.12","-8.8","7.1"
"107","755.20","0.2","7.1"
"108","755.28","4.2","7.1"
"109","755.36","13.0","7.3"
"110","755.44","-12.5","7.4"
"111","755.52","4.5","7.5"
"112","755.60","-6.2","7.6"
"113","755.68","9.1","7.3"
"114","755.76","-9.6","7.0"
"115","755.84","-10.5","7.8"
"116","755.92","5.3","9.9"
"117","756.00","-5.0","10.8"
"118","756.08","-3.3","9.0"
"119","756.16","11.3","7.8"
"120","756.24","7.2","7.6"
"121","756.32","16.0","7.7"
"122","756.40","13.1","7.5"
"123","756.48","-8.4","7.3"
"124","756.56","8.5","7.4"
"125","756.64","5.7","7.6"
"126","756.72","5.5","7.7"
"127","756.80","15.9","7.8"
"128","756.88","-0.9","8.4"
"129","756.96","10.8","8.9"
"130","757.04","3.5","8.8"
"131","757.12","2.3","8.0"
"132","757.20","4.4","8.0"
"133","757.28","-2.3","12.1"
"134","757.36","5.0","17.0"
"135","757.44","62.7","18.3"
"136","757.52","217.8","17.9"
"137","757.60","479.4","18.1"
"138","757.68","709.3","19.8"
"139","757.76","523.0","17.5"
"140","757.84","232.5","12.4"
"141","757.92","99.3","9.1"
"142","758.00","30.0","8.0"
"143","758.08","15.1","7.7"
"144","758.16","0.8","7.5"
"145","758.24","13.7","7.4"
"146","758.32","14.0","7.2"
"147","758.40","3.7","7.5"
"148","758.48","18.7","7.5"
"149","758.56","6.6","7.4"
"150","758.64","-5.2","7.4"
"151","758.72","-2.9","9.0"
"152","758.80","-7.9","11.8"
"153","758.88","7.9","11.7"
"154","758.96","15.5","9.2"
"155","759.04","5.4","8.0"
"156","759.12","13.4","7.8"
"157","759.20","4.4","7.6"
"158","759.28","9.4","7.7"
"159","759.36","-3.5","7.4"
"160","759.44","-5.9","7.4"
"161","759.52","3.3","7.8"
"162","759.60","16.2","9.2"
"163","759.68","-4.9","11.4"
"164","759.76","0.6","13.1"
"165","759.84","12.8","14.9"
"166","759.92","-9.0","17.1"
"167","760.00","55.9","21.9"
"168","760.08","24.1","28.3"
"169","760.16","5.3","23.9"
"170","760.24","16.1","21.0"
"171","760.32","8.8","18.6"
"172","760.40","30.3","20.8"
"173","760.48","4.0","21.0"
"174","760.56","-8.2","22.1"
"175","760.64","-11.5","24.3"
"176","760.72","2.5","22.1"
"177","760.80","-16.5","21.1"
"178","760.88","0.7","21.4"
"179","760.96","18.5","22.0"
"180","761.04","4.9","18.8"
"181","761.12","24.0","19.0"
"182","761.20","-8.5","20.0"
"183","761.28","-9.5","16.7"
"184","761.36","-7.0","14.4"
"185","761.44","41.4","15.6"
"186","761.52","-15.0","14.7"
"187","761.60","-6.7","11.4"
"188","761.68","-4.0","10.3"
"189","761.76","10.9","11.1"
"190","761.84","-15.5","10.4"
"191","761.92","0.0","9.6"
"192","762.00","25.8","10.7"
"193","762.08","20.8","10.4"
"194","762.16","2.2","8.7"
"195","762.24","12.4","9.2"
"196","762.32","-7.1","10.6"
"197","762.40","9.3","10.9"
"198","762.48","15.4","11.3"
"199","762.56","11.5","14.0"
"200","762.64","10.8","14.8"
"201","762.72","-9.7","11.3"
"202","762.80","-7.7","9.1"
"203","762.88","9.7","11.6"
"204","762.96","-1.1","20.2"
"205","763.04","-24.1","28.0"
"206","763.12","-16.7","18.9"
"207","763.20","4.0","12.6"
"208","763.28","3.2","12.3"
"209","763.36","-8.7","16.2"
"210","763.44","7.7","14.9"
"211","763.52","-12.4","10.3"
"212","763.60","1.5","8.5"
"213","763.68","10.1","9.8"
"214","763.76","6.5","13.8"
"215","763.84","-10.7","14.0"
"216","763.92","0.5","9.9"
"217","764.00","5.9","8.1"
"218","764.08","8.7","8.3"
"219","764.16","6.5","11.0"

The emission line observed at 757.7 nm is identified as [O III]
